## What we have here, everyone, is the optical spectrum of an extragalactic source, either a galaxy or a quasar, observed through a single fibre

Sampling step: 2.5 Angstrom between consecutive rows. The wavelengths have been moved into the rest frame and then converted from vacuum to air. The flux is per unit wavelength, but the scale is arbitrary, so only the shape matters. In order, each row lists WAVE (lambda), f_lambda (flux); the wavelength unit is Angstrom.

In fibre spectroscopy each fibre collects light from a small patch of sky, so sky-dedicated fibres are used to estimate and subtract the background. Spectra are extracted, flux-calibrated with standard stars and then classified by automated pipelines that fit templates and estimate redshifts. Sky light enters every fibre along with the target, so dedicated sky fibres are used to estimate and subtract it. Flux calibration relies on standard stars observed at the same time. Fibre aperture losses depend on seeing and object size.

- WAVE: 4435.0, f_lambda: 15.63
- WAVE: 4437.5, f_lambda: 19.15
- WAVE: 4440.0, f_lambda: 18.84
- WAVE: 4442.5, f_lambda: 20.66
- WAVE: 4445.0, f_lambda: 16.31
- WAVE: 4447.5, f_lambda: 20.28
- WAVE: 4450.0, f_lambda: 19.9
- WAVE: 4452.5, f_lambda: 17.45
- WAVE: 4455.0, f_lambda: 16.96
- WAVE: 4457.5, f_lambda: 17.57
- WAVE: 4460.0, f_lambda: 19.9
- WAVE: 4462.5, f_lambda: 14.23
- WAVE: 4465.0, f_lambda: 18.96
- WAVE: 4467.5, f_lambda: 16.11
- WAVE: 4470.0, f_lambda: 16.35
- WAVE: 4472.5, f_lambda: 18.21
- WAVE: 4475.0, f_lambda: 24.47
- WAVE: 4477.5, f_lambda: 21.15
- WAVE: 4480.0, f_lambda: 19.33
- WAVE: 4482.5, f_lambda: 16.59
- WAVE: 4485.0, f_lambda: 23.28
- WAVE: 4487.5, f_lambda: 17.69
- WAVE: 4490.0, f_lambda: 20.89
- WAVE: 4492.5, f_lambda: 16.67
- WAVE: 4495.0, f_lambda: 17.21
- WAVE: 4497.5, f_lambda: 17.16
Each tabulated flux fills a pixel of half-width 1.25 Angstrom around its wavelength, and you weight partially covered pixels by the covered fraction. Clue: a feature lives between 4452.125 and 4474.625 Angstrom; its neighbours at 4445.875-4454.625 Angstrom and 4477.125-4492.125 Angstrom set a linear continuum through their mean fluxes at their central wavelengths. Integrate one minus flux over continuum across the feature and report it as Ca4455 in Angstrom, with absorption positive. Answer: 1.8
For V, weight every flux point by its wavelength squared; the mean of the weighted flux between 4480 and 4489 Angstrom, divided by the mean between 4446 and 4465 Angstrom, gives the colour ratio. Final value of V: 1.1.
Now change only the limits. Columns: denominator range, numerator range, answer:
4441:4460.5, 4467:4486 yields 1.06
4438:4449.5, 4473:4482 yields 1.11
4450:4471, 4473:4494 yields 1.16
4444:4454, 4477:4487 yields 1.09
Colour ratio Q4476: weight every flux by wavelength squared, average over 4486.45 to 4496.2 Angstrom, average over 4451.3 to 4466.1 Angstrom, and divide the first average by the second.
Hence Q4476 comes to 1.1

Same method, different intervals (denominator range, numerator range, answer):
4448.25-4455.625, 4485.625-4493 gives 1.05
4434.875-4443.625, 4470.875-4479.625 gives 1.12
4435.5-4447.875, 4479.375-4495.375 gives 1.03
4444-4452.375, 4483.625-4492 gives 1.10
